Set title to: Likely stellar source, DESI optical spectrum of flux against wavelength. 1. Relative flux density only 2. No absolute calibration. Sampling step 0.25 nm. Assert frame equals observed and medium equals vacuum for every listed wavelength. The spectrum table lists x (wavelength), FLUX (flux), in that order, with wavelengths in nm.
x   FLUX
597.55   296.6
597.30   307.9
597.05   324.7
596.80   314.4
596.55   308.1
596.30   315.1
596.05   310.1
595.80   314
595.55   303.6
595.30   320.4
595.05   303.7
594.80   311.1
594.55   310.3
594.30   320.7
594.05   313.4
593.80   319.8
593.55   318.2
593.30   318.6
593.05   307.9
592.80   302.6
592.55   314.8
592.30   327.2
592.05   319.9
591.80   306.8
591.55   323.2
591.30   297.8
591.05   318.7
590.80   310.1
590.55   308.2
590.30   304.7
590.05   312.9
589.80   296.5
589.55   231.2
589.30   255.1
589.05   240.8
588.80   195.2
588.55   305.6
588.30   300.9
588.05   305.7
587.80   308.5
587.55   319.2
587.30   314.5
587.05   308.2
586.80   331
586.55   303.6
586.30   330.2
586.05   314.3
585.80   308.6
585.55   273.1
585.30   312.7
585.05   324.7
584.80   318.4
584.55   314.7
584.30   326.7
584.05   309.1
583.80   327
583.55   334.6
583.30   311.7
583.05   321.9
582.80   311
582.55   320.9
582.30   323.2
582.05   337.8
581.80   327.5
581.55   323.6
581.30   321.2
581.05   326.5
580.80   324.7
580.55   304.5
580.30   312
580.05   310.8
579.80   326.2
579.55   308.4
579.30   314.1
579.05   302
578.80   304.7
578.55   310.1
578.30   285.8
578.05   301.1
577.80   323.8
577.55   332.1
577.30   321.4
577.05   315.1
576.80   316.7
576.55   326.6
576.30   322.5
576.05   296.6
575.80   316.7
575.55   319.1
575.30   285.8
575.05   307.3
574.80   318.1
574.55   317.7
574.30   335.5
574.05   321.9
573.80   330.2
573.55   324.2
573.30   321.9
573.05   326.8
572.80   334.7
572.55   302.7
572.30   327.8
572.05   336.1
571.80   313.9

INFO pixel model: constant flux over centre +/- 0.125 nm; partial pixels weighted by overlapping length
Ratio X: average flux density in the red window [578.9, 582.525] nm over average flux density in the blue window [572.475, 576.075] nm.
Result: 1.0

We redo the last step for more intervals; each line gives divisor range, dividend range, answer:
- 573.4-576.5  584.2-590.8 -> 0.94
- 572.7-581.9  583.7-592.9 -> 0.96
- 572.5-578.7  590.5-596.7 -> 0.99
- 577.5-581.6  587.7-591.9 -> 0.92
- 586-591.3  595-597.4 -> 1.06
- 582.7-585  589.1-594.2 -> 0.95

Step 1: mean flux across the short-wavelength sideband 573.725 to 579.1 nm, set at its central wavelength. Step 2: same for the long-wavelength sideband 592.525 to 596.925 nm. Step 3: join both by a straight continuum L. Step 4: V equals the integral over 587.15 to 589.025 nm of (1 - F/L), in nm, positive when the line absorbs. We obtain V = 0.14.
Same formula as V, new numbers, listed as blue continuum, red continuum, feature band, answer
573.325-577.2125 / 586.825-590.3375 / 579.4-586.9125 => -0.48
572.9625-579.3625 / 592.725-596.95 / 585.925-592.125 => 0.30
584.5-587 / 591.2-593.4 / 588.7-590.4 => 0.27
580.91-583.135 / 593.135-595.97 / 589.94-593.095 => 0.04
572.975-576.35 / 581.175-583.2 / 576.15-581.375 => 0.10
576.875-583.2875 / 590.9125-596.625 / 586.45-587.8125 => 0.00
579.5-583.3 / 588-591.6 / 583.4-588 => -0.19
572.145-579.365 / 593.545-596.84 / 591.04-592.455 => -0.01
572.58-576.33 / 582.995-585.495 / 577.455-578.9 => 0.04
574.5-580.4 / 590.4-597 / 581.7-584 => -0.08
